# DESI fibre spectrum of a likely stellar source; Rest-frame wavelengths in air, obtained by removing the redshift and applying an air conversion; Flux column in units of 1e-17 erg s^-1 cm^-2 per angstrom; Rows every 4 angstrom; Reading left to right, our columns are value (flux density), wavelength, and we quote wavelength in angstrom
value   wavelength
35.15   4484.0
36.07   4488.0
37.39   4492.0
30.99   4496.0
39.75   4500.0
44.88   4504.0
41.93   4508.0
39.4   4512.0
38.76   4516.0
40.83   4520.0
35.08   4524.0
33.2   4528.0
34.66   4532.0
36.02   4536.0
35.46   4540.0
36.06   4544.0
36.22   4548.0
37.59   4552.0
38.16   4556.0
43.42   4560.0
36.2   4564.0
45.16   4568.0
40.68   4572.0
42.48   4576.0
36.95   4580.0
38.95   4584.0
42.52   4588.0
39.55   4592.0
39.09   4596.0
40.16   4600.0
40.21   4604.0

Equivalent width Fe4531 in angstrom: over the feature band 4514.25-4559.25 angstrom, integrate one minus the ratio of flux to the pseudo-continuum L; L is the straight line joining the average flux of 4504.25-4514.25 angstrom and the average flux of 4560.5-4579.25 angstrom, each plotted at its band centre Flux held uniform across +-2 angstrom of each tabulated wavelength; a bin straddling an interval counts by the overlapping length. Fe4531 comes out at 4.9 angstrom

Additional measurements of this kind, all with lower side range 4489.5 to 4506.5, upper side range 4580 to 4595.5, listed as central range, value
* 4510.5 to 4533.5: 1.0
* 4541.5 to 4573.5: 0.2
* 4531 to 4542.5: 1.0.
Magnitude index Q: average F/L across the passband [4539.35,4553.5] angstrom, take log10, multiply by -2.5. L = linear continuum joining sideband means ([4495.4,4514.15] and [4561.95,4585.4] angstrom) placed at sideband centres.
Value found 0.11 mag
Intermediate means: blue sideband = 40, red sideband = 40.1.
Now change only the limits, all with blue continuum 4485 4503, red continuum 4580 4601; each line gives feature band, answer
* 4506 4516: -0.090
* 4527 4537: 0.094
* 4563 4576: -0.061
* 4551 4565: -0.013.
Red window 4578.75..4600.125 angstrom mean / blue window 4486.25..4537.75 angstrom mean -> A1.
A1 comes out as 1.1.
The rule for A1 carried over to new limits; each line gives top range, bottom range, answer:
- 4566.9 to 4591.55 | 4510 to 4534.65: 1.11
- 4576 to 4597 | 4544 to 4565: 1.04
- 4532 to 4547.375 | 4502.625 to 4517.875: 0.87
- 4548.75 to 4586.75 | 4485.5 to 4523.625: 1.03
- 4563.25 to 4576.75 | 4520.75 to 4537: 1.18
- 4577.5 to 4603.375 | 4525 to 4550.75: 1.12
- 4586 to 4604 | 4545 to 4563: 1.05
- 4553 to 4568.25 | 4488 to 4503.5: 1.08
